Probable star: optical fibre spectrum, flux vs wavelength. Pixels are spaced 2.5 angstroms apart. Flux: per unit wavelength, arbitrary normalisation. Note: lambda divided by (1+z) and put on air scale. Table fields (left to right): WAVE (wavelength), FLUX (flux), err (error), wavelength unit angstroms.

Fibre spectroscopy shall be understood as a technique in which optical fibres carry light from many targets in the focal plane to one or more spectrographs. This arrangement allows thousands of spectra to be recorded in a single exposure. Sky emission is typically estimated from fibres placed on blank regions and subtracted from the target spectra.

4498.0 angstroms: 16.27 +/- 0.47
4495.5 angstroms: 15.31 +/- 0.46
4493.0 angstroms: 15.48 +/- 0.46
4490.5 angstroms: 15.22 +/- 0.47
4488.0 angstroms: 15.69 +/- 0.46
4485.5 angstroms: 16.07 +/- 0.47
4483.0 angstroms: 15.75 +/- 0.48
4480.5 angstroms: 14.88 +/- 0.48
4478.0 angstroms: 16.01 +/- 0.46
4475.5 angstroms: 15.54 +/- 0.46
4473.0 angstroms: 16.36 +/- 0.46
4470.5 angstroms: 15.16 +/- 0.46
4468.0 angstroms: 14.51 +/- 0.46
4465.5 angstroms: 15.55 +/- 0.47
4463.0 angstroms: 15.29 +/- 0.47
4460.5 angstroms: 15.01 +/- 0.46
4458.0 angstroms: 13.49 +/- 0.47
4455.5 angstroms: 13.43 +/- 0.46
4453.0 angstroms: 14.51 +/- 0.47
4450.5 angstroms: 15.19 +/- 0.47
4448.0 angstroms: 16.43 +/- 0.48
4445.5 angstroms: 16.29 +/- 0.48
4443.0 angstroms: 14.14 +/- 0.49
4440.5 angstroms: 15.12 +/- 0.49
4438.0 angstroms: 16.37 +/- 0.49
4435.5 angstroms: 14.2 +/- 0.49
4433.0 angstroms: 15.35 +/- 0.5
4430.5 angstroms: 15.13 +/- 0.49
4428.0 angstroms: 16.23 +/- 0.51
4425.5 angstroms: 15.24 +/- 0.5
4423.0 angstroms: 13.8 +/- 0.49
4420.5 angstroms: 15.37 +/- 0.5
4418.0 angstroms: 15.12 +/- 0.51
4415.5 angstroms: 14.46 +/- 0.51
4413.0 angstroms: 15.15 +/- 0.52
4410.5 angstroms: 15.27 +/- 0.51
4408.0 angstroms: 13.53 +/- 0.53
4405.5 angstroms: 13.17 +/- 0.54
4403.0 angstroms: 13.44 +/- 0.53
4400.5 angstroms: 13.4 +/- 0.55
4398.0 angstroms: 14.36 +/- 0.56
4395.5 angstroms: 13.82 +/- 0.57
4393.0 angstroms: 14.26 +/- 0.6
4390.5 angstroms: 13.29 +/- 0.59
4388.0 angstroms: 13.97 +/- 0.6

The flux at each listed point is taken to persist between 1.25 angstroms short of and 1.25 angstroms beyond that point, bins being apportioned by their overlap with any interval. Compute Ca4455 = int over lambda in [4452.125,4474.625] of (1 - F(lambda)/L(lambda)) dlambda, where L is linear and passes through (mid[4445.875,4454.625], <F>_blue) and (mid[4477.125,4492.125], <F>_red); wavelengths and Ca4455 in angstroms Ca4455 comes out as 0.92 angstroms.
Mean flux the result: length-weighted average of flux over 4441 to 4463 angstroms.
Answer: 14.8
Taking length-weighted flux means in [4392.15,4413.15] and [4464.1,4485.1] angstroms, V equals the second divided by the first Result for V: 1.11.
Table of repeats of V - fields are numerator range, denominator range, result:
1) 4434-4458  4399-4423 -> 1.05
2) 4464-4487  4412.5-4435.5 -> 1.03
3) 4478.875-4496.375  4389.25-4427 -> 1.09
